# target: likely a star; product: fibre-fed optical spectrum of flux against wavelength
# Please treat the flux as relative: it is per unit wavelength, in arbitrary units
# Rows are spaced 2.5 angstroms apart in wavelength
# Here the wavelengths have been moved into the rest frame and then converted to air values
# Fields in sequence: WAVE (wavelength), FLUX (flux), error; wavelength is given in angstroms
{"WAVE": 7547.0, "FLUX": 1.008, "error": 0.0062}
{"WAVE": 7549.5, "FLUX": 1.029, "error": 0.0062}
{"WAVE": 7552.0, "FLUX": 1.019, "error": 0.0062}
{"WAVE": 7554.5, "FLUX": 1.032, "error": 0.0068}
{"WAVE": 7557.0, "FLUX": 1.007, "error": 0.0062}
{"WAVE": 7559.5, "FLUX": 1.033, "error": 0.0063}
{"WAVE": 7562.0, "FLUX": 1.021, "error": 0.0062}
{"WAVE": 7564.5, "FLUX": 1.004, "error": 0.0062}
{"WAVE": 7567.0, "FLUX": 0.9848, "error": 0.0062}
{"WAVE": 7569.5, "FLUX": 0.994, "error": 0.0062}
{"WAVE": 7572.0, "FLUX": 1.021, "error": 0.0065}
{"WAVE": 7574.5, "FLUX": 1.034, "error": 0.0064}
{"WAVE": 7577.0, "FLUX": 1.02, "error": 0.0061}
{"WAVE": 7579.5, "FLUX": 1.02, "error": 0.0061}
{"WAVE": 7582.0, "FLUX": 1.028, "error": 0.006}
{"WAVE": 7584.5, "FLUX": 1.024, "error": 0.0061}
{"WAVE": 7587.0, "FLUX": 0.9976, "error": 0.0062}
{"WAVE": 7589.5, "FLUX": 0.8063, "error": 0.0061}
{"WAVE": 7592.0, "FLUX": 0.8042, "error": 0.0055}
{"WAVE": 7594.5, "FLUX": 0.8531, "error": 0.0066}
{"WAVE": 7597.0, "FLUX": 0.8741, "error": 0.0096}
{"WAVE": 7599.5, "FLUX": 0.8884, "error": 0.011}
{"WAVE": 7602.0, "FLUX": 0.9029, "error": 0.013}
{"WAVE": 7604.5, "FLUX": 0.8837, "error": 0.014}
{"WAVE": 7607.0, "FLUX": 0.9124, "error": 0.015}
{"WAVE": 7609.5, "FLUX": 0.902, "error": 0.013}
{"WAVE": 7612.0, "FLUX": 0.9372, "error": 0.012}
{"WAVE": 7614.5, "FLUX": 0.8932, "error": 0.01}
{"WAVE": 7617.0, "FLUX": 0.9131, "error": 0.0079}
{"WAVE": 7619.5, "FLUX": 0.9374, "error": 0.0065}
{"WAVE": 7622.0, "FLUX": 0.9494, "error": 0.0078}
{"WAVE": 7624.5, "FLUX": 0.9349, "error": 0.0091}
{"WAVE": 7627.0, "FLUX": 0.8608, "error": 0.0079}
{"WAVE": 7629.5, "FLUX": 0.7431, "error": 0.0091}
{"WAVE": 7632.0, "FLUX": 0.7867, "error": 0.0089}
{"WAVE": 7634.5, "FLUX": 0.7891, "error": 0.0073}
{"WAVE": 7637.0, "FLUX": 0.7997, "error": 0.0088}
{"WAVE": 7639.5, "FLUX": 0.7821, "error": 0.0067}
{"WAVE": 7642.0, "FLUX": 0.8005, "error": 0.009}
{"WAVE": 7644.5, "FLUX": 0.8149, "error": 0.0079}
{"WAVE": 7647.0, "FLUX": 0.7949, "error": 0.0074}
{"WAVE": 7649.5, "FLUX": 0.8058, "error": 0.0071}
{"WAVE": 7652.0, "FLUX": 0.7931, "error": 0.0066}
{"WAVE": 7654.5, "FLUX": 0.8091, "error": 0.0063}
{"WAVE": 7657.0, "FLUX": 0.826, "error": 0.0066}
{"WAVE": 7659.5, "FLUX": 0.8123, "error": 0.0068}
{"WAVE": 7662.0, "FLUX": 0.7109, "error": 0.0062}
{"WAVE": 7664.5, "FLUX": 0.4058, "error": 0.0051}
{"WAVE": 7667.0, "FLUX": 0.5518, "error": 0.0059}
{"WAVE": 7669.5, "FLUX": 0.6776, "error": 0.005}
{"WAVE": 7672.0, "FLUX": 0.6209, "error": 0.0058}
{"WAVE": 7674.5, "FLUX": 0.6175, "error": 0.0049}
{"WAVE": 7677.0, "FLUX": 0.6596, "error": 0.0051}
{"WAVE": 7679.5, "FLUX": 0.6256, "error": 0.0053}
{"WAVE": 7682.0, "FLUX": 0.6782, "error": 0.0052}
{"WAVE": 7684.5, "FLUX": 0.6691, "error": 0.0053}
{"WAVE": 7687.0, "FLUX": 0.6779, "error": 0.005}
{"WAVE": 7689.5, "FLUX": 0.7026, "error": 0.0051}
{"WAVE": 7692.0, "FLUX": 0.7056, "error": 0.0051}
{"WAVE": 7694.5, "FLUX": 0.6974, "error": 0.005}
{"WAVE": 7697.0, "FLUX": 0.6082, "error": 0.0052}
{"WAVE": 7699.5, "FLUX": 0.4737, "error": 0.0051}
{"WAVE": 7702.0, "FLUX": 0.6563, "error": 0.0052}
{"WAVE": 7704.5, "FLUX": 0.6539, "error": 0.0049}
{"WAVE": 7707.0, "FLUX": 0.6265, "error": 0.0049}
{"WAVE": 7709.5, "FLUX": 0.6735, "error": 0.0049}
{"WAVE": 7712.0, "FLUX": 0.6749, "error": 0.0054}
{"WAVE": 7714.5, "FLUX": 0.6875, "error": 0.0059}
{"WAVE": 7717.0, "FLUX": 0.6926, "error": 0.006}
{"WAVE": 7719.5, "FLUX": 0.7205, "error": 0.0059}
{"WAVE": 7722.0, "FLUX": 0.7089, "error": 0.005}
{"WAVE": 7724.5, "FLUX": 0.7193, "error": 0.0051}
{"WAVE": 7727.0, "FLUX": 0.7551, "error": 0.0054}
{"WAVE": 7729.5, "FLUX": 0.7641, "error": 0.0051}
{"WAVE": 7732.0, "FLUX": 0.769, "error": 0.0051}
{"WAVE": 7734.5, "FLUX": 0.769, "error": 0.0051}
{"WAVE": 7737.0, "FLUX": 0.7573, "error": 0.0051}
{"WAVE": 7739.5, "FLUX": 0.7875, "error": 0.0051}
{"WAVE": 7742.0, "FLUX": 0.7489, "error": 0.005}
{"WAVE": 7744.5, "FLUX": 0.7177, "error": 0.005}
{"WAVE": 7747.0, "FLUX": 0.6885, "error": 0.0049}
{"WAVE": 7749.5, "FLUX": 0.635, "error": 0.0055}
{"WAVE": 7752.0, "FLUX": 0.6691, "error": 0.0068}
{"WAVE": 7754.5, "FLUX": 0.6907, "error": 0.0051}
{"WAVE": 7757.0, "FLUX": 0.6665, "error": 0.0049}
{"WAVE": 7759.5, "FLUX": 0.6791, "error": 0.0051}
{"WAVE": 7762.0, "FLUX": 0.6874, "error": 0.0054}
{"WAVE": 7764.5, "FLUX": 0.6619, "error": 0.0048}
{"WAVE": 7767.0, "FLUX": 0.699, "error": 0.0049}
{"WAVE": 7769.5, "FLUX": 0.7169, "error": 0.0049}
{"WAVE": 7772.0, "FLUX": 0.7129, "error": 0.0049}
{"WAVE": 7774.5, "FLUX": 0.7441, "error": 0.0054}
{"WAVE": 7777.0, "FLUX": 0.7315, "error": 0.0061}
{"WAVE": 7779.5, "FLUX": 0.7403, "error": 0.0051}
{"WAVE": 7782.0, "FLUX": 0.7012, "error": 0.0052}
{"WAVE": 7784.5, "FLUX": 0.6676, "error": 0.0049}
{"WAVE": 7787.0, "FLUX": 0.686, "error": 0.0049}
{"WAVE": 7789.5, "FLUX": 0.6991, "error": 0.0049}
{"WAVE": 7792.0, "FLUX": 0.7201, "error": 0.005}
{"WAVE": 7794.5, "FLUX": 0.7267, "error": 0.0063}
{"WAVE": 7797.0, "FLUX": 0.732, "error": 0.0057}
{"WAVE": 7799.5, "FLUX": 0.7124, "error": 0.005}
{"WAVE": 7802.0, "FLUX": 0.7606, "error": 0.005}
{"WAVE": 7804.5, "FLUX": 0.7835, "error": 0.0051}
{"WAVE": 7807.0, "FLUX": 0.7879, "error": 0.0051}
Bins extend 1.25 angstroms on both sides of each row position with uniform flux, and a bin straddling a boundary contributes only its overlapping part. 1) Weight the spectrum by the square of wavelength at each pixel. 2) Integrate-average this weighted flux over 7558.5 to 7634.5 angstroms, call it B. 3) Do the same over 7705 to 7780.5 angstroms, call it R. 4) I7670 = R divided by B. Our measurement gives 0.79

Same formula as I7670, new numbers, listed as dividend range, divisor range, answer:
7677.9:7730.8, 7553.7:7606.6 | 0.72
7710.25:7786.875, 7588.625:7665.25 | 0.88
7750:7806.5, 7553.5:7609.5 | 0.78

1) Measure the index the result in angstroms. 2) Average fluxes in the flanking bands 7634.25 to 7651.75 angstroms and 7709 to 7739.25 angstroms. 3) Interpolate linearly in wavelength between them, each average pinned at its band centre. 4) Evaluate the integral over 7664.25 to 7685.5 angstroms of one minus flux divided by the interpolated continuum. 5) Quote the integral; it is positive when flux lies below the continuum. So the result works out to 4.1 angstroms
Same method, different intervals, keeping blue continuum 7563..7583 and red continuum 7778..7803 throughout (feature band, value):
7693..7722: 6.1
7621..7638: 1.8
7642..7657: 1.7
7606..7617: 0.6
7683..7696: 2.5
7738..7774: 3.0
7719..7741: 1.3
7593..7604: 1.1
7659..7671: 3.6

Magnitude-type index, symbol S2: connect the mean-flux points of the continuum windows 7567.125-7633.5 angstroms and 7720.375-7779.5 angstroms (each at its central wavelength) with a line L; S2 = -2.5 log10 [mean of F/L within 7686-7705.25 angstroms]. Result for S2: 0.22 mag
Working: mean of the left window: 0.921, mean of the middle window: 0.646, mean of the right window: 0.717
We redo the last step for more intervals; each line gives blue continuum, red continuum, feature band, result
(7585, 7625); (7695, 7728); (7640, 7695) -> 0.09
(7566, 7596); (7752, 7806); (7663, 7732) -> 0.23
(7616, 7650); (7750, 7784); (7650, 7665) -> 0.09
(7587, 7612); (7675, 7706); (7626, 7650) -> -0.02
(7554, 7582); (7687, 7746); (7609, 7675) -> 0.10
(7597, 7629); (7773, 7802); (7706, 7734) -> 0.11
